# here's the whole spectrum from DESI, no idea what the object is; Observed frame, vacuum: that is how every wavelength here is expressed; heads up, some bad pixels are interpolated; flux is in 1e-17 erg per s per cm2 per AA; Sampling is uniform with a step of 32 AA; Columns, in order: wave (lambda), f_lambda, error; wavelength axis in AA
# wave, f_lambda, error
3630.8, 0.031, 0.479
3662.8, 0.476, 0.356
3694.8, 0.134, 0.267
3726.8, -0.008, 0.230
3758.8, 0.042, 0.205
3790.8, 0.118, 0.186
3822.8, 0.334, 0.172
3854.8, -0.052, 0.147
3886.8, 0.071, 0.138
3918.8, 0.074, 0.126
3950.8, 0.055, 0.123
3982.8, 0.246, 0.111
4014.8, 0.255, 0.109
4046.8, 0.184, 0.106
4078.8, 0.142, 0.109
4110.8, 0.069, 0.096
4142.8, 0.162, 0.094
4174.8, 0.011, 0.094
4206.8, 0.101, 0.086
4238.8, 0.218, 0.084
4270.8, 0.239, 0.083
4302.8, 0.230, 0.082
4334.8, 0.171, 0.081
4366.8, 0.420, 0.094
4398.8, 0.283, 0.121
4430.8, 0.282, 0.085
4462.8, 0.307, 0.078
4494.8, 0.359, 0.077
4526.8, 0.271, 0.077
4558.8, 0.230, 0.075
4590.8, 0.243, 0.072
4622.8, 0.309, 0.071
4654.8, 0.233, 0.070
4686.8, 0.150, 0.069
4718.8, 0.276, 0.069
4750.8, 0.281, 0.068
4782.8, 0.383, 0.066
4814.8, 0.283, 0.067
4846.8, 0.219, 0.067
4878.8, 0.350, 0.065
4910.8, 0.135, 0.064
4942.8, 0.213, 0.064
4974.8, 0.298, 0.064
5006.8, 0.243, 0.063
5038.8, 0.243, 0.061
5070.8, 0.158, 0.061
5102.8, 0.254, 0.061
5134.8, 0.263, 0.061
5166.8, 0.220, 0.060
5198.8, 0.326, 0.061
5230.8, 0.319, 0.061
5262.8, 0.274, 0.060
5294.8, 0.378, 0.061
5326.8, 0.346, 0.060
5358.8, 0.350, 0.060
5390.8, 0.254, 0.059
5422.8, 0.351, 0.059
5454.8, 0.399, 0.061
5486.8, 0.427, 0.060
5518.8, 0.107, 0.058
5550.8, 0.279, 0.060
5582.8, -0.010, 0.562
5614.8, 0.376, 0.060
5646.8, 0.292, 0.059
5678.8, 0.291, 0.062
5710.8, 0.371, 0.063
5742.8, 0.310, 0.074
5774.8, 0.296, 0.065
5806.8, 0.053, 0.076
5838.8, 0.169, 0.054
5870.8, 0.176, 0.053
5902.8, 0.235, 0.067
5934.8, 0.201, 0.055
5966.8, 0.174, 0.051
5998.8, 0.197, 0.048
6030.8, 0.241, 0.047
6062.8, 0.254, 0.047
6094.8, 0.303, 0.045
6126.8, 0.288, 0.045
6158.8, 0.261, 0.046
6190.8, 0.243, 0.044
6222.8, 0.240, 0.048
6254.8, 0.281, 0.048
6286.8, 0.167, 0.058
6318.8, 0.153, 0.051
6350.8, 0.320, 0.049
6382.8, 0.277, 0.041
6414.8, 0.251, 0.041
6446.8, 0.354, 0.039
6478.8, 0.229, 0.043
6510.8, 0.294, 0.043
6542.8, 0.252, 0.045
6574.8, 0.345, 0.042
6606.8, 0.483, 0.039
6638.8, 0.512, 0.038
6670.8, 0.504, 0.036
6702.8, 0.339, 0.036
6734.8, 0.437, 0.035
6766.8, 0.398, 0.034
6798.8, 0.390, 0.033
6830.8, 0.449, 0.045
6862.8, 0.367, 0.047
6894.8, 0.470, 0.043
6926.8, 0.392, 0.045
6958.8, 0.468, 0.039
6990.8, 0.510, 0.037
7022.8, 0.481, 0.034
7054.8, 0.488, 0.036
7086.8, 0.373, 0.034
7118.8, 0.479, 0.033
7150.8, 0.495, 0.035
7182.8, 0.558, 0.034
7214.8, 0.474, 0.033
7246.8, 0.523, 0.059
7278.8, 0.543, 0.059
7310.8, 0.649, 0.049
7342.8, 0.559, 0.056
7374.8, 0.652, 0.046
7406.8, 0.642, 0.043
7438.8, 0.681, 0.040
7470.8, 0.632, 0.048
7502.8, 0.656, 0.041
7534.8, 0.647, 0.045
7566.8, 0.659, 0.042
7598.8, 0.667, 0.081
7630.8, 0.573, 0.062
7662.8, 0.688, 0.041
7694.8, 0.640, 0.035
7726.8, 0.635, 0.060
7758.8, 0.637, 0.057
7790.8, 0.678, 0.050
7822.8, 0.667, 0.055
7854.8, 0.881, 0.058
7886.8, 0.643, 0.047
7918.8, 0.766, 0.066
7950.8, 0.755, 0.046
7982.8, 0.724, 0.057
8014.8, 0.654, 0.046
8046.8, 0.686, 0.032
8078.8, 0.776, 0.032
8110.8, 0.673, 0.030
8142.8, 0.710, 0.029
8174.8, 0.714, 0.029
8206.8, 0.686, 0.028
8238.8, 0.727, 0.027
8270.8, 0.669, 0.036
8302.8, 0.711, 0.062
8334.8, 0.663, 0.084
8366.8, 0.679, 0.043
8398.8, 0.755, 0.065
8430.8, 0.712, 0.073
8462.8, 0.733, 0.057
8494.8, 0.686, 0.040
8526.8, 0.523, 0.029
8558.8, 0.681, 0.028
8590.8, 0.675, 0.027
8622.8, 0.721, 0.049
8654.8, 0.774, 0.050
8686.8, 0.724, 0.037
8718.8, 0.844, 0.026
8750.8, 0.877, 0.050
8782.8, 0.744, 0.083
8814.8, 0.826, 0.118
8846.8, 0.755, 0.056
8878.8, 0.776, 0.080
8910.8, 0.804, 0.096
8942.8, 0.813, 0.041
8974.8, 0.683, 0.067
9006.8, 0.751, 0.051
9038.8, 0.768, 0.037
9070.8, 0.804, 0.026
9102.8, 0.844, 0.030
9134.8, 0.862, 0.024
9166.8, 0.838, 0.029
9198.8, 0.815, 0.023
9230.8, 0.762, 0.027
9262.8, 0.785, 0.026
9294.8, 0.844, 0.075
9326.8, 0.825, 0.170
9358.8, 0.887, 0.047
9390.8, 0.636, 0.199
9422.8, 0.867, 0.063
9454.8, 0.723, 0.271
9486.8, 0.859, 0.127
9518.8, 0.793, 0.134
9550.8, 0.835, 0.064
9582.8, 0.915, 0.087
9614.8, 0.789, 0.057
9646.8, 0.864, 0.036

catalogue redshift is 0.647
